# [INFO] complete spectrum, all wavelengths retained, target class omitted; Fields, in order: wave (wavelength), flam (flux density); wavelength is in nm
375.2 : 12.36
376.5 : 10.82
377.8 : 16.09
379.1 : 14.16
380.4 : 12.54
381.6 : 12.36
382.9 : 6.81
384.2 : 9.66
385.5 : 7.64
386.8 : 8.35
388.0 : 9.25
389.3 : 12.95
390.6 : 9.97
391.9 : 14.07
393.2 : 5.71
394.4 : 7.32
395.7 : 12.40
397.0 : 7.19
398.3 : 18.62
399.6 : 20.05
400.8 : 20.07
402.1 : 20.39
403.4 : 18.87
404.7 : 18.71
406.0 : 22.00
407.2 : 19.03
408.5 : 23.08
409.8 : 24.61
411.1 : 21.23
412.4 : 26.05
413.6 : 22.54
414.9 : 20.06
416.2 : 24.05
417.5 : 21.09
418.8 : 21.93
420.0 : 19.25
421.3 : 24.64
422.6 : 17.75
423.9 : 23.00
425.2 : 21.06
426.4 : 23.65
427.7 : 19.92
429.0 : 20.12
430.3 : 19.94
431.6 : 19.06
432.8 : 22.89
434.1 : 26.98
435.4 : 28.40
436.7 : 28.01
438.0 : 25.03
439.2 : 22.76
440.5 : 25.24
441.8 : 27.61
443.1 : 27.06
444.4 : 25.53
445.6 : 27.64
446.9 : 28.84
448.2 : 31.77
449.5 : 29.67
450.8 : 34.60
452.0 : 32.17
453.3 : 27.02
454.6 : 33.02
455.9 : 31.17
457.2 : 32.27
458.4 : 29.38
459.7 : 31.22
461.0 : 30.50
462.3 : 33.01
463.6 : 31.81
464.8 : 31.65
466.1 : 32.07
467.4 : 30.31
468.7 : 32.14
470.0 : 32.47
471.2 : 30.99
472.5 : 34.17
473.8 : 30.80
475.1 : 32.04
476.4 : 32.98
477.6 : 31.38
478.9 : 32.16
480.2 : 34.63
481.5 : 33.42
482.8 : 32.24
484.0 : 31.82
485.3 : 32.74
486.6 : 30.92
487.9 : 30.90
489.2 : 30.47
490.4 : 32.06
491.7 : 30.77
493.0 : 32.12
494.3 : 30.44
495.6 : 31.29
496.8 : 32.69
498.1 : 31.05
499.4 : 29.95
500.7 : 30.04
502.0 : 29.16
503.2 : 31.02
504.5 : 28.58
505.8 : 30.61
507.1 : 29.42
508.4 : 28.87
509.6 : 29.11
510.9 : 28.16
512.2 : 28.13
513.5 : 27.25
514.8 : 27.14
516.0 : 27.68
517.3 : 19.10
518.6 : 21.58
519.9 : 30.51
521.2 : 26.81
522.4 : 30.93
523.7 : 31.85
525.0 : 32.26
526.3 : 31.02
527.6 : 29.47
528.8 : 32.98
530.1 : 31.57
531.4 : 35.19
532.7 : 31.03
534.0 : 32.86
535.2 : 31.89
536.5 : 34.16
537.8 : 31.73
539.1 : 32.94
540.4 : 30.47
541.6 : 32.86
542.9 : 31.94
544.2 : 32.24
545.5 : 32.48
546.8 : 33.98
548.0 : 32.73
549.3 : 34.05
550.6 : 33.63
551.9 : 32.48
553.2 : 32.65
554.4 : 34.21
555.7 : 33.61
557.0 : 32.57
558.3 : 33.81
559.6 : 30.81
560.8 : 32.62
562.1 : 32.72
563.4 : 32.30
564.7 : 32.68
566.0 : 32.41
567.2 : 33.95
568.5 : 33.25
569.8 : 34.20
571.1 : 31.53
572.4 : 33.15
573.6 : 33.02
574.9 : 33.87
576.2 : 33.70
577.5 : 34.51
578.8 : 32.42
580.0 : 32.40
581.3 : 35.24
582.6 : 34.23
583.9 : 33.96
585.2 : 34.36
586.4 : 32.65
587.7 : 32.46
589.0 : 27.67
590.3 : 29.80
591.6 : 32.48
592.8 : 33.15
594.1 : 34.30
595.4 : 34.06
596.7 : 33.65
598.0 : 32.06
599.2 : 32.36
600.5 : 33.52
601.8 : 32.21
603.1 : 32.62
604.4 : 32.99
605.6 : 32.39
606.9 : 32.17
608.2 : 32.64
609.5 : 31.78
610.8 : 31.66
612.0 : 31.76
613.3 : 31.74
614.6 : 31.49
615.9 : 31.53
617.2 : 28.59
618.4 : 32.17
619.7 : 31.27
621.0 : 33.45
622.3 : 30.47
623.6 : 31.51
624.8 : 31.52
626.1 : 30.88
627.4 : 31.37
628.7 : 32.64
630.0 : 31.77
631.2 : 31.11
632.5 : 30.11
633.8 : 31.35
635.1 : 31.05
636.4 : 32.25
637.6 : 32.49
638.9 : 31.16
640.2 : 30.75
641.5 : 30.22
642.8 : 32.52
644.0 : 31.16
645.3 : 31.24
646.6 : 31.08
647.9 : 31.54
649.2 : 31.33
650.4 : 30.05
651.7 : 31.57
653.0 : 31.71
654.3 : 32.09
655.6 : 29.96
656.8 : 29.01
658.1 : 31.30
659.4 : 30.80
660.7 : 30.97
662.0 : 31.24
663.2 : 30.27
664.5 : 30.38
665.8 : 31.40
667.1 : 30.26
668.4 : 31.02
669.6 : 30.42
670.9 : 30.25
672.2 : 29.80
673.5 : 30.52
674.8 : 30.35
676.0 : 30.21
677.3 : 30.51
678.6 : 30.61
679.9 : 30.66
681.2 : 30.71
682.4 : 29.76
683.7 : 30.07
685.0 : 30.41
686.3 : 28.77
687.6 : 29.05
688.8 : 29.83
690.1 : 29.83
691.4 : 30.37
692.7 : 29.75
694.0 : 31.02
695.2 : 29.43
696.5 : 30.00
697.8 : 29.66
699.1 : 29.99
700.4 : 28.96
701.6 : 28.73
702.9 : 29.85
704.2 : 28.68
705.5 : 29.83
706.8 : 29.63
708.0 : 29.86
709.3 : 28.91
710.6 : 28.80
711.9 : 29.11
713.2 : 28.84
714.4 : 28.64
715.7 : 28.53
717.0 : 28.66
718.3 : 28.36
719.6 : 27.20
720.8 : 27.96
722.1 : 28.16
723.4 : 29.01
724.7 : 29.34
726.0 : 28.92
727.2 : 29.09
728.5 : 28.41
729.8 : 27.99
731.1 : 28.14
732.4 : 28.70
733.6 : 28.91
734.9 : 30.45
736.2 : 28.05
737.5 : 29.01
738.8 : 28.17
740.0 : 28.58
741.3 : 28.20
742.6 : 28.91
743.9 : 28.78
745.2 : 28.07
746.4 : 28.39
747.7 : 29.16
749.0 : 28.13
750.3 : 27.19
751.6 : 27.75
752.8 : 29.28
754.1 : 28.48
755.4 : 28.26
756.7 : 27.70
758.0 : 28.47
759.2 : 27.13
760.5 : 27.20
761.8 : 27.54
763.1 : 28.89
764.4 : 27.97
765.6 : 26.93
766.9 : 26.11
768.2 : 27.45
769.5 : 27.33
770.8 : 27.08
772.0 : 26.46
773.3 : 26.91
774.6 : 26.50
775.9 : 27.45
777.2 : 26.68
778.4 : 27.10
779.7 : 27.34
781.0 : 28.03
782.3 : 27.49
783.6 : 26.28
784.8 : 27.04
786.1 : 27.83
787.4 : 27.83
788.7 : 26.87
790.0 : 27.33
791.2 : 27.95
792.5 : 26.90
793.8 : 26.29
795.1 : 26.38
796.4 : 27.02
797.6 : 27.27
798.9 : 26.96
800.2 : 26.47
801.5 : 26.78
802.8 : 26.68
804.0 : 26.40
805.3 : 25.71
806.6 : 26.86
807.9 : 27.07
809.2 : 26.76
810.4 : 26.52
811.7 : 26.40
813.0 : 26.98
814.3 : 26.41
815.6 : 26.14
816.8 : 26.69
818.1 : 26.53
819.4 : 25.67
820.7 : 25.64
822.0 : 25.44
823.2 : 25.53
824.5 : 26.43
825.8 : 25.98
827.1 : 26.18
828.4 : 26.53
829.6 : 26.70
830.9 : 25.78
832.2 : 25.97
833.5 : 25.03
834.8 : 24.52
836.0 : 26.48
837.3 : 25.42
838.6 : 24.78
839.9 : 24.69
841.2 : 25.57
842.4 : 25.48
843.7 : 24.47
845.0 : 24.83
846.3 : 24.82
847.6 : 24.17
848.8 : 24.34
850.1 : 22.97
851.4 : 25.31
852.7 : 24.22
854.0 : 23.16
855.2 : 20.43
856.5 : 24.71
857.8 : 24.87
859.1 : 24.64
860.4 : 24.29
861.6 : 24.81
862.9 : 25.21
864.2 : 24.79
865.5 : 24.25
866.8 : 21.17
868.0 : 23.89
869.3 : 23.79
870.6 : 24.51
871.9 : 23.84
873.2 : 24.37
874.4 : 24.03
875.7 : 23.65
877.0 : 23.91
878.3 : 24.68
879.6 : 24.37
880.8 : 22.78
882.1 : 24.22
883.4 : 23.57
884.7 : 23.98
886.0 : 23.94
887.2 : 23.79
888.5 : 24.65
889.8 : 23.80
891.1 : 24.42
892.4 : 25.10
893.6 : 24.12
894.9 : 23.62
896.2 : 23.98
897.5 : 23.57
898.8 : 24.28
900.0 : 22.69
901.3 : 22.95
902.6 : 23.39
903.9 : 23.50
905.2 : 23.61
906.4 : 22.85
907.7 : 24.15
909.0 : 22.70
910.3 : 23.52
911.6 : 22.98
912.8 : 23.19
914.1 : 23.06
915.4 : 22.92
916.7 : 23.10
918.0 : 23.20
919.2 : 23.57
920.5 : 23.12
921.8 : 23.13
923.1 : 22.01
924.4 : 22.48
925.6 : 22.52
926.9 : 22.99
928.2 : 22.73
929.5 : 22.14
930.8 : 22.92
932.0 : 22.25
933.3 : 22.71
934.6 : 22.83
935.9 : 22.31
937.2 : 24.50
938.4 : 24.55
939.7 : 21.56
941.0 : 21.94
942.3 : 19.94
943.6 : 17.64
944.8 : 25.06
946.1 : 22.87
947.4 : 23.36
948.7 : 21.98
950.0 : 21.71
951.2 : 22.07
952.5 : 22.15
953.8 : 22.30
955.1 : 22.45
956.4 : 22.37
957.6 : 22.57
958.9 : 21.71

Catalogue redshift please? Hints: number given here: 0.00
